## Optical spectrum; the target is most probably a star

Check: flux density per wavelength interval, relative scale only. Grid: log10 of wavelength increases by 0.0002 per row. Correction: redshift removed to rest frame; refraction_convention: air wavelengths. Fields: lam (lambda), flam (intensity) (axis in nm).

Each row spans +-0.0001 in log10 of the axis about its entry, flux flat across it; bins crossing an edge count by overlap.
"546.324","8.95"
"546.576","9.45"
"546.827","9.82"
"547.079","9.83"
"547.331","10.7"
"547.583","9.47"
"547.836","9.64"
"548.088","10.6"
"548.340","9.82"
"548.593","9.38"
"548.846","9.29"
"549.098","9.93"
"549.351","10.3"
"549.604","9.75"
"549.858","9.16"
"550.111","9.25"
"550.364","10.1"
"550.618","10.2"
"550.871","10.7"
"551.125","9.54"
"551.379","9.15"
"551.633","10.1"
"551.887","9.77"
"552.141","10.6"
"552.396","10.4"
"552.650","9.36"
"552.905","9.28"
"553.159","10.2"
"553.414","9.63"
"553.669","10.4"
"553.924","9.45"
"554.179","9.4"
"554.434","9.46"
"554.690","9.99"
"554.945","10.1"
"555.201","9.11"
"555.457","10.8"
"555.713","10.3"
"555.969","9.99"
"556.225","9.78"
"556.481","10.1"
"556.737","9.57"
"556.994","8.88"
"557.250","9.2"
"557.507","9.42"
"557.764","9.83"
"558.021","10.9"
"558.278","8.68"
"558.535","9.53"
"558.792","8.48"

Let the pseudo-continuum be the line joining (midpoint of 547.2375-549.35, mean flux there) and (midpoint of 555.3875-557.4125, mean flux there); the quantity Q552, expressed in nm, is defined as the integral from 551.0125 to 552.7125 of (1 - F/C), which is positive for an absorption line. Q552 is -0.01 nm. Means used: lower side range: 9.87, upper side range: 9.79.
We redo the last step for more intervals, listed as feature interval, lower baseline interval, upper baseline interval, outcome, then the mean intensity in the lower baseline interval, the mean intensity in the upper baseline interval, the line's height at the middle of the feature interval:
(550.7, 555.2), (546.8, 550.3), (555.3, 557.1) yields 0.01 nm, 9.79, 9.91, 9.86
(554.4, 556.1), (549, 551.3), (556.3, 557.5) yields -0.08 nm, 9.86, 9.45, 9.55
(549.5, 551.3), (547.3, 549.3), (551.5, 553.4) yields 0.02 nm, 9.83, 9.94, 9.88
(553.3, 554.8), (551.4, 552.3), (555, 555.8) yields 0.05 nm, 10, 10.1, 10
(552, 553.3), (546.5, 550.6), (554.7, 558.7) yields -0.03 nm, 9.8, 9.74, 9.77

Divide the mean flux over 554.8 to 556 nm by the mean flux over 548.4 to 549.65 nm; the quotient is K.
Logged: 1.03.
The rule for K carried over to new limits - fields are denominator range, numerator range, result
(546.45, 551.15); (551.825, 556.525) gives 1.01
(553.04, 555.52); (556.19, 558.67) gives 0.98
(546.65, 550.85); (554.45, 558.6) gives 0.99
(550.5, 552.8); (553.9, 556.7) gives 0.99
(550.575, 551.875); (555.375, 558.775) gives 0.98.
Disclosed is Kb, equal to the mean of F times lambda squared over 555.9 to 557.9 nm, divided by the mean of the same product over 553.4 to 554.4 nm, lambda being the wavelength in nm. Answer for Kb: 1.00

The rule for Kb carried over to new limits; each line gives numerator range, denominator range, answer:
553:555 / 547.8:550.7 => 1.02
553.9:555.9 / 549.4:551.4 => 1.02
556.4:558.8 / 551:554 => 0.98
